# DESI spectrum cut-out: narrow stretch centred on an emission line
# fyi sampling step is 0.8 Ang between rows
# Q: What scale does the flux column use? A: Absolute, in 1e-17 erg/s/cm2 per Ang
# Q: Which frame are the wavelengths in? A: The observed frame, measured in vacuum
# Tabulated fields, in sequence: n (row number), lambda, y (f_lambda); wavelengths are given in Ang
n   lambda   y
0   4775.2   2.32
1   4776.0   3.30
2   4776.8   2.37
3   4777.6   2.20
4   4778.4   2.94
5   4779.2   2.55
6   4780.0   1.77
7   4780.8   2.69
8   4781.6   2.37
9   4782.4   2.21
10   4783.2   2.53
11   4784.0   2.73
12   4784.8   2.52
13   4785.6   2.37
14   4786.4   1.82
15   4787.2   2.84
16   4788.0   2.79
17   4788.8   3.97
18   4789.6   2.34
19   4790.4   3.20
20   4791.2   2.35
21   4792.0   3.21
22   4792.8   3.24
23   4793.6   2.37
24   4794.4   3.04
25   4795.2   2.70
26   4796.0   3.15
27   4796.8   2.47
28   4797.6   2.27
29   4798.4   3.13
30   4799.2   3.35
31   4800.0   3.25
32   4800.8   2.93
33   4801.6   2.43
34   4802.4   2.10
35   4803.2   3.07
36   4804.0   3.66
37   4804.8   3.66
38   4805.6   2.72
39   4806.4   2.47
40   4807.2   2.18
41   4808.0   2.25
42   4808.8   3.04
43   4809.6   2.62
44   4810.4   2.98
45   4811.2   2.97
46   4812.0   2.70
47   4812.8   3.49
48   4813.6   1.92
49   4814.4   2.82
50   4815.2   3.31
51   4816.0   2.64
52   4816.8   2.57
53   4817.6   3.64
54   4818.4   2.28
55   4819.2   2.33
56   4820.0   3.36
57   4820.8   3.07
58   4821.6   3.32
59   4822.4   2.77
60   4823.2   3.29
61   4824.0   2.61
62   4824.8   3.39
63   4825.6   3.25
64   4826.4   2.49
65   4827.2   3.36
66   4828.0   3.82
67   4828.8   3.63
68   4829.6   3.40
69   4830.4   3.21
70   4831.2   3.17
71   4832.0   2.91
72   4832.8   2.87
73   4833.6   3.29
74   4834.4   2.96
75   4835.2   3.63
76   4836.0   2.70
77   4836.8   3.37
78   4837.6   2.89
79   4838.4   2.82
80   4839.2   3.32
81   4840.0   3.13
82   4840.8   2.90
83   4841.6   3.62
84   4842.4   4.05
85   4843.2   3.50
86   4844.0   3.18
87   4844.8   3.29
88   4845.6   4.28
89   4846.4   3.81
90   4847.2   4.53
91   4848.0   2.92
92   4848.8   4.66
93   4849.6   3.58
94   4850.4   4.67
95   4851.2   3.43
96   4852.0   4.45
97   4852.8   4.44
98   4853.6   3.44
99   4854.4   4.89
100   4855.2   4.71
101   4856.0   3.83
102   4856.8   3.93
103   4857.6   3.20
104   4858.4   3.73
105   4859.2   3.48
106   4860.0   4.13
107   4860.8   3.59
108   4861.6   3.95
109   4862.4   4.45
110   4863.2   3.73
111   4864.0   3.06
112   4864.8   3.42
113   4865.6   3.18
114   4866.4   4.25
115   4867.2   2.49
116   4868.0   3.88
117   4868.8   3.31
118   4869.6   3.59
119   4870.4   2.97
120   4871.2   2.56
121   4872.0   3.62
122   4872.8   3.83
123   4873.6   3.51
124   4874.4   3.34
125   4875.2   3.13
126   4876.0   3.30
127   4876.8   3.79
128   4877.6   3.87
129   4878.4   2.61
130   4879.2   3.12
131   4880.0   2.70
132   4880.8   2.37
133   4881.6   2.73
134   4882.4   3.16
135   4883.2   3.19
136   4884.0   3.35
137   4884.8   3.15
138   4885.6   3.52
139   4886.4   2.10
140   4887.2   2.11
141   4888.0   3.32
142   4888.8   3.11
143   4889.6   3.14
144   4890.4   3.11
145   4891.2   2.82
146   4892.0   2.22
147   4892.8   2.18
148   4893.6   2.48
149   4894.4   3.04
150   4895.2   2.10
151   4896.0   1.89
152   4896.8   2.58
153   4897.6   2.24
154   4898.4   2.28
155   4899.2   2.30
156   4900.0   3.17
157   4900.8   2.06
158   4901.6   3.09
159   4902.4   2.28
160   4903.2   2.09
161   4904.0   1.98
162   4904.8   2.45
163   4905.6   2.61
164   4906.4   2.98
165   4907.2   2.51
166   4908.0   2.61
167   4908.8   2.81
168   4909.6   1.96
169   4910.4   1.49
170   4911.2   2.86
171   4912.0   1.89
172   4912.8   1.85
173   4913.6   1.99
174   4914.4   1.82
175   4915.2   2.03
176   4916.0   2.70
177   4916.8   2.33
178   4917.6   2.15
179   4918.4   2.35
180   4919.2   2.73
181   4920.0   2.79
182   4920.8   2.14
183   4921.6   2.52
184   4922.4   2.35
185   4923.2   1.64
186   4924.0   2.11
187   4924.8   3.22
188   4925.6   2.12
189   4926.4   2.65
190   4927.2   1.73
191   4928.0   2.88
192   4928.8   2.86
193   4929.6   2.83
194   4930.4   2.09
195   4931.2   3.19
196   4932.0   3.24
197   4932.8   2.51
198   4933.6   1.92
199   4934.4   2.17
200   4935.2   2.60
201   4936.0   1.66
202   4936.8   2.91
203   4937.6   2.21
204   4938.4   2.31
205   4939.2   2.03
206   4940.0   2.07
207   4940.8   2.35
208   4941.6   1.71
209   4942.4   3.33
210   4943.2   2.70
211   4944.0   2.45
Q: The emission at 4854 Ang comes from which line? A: C III] 1909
